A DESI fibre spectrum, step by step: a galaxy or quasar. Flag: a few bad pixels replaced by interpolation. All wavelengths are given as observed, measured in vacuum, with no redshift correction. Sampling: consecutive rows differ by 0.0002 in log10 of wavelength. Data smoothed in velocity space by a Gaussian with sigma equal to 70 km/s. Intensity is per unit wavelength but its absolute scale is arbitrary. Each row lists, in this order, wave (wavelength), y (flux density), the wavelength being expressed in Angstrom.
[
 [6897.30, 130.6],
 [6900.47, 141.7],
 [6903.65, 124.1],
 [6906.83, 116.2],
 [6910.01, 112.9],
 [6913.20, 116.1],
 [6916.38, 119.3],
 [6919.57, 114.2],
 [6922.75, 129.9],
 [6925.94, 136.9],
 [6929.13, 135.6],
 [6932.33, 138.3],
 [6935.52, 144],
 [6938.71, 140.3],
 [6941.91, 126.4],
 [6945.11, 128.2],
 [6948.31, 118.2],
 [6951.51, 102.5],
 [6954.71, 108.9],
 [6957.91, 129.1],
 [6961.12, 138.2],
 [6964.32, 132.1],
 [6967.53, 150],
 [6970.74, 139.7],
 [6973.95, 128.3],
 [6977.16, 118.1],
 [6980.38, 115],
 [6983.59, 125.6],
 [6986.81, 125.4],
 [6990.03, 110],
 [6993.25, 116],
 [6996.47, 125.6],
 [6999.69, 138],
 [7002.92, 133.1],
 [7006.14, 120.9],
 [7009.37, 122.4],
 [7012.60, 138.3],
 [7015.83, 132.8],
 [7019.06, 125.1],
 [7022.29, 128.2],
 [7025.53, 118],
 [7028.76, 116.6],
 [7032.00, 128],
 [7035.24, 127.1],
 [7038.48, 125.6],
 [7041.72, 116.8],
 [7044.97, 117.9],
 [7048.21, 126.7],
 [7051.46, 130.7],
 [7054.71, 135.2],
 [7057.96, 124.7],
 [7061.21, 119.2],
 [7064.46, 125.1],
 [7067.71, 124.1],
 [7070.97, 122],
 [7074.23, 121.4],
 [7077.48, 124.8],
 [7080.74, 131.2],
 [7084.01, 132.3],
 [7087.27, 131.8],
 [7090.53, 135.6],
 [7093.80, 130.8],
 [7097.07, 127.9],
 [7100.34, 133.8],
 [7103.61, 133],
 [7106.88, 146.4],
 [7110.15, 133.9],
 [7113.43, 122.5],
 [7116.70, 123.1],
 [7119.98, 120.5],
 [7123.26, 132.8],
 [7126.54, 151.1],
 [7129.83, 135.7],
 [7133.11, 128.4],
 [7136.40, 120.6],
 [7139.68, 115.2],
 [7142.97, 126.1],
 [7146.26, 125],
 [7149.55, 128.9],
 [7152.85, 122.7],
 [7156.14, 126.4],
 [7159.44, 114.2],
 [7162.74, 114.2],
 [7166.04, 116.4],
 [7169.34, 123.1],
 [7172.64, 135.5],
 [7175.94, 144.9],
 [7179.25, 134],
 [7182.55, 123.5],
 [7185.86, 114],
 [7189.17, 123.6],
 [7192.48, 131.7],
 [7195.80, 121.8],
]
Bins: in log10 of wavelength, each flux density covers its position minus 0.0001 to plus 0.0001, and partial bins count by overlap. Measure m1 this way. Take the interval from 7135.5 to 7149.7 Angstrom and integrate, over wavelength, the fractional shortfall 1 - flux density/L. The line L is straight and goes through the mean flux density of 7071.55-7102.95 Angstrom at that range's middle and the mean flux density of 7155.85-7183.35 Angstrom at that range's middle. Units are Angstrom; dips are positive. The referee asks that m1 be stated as 0.50 Angstrom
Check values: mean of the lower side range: 130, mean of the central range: 123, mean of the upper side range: 126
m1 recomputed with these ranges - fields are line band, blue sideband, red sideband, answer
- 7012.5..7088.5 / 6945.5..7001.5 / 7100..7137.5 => 1.70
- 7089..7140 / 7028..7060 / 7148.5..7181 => -2.23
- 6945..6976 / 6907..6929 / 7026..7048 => -1.33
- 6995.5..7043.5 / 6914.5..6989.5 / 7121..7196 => 0.34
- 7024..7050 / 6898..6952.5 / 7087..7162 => 1.14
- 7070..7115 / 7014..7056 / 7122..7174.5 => -1.79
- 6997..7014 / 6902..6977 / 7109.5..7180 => -0.41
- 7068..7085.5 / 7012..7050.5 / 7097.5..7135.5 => 0.38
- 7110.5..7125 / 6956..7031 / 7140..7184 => 0.02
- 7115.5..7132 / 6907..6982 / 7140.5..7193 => -0.98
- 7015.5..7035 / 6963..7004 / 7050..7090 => 0.43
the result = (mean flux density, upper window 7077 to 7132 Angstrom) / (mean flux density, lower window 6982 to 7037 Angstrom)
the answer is 1.1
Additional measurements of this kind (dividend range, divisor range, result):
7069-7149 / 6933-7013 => 1.02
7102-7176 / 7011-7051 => 1.02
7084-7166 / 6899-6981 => 1.01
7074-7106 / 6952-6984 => 1.03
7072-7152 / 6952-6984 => 1.01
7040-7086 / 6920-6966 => 0.97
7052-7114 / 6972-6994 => 1.08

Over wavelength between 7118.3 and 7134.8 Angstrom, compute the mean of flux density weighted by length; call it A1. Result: 134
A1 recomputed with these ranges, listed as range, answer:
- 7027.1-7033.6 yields 122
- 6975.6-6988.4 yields 121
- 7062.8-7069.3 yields 125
